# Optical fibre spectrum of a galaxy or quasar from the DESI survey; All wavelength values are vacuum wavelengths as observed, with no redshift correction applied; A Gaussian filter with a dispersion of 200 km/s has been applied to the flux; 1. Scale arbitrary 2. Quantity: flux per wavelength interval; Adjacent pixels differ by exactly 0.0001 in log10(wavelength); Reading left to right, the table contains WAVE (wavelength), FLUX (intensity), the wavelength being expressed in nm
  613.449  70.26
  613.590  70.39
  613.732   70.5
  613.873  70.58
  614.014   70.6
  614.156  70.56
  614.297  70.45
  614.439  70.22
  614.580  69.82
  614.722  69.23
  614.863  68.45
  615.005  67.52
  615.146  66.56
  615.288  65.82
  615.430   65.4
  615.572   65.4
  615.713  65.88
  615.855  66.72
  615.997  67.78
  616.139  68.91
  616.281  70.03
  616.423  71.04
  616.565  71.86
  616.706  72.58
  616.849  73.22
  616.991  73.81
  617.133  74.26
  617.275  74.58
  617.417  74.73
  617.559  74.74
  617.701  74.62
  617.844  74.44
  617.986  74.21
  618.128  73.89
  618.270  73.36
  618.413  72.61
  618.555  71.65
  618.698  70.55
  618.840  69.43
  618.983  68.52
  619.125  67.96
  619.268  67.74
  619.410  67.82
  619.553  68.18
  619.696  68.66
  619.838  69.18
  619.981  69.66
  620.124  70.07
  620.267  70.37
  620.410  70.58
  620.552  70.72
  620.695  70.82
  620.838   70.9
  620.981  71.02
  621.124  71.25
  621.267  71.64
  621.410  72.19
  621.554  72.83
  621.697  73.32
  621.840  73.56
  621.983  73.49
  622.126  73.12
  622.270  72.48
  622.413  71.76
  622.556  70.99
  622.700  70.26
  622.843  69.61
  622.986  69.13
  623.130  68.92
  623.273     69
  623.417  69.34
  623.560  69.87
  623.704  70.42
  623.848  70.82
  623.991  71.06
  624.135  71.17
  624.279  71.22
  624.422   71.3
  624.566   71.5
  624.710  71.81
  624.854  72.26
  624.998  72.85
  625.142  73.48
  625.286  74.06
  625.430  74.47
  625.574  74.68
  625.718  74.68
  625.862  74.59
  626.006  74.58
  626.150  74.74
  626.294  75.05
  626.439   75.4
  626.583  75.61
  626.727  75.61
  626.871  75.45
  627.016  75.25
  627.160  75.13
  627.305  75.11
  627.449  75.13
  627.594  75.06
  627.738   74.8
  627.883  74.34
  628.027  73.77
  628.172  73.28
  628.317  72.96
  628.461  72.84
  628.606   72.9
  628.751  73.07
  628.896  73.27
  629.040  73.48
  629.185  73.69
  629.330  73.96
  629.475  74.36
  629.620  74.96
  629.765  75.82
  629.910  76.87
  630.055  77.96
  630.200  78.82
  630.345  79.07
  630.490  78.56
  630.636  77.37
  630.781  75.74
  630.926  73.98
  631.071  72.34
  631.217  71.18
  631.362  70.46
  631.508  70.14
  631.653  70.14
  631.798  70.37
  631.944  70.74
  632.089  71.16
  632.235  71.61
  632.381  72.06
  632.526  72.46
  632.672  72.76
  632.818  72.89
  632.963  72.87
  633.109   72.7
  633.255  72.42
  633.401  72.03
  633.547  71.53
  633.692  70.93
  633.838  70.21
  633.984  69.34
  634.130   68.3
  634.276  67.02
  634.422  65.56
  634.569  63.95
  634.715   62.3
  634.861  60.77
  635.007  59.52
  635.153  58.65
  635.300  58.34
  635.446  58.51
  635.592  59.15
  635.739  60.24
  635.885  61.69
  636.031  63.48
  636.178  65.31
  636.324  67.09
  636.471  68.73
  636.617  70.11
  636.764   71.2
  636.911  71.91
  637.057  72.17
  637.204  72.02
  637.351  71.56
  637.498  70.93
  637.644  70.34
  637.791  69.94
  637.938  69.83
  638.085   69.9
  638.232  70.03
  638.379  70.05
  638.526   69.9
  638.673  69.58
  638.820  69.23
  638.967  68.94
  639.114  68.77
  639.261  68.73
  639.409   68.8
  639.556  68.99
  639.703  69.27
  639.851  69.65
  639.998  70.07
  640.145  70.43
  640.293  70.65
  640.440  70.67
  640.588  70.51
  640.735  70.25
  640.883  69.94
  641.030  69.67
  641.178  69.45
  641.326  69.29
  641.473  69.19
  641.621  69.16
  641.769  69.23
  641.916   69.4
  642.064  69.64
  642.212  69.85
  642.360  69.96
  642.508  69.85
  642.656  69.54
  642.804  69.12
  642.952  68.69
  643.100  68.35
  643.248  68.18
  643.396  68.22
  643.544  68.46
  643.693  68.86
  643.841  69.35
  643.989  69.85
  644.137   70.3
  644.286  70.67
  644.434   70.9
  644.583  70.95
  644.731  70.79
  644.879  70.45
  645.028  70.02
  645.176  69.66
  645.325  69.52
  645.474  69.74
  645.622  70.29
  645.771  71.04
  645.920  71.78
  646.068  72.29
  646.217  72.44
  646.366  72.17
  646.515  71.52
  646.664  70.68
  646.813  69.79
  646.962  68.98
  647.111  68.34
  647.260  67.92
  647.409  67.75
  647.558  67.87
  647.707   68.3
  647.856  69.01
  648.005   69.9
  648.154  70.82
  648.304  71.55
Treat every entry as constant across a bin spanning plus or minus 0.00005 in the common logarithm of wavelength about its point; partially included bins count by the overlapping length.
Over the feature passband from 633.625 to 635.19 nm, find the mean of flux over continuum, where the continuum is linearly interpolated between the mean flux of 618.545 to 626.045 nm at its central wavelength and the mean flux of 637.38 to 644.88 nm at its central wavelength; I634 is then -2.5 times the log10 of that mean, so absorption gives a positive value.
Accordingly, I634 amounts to 0.08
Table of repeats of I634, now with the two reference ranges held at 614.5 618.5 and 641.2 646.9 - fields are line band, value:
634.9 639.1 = 0.05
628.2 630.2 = -0.06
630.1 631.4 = -0.08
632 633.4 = -0.03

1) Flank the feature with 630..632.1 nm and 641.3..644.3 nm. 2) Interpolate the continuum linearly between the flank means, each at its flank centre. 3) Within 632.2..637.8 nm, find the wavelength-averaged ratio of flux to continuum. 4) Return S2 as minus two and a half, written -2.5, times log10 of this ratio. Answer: 0.07 mag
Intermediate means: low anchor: 73.9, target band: 67.7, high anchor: 69.3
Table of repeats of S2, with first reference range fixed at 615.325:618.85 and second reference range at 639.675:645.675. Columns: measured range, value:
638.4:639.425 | 0.01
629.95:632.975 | -0.05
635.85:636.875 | 0.05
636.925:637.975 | -0.02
